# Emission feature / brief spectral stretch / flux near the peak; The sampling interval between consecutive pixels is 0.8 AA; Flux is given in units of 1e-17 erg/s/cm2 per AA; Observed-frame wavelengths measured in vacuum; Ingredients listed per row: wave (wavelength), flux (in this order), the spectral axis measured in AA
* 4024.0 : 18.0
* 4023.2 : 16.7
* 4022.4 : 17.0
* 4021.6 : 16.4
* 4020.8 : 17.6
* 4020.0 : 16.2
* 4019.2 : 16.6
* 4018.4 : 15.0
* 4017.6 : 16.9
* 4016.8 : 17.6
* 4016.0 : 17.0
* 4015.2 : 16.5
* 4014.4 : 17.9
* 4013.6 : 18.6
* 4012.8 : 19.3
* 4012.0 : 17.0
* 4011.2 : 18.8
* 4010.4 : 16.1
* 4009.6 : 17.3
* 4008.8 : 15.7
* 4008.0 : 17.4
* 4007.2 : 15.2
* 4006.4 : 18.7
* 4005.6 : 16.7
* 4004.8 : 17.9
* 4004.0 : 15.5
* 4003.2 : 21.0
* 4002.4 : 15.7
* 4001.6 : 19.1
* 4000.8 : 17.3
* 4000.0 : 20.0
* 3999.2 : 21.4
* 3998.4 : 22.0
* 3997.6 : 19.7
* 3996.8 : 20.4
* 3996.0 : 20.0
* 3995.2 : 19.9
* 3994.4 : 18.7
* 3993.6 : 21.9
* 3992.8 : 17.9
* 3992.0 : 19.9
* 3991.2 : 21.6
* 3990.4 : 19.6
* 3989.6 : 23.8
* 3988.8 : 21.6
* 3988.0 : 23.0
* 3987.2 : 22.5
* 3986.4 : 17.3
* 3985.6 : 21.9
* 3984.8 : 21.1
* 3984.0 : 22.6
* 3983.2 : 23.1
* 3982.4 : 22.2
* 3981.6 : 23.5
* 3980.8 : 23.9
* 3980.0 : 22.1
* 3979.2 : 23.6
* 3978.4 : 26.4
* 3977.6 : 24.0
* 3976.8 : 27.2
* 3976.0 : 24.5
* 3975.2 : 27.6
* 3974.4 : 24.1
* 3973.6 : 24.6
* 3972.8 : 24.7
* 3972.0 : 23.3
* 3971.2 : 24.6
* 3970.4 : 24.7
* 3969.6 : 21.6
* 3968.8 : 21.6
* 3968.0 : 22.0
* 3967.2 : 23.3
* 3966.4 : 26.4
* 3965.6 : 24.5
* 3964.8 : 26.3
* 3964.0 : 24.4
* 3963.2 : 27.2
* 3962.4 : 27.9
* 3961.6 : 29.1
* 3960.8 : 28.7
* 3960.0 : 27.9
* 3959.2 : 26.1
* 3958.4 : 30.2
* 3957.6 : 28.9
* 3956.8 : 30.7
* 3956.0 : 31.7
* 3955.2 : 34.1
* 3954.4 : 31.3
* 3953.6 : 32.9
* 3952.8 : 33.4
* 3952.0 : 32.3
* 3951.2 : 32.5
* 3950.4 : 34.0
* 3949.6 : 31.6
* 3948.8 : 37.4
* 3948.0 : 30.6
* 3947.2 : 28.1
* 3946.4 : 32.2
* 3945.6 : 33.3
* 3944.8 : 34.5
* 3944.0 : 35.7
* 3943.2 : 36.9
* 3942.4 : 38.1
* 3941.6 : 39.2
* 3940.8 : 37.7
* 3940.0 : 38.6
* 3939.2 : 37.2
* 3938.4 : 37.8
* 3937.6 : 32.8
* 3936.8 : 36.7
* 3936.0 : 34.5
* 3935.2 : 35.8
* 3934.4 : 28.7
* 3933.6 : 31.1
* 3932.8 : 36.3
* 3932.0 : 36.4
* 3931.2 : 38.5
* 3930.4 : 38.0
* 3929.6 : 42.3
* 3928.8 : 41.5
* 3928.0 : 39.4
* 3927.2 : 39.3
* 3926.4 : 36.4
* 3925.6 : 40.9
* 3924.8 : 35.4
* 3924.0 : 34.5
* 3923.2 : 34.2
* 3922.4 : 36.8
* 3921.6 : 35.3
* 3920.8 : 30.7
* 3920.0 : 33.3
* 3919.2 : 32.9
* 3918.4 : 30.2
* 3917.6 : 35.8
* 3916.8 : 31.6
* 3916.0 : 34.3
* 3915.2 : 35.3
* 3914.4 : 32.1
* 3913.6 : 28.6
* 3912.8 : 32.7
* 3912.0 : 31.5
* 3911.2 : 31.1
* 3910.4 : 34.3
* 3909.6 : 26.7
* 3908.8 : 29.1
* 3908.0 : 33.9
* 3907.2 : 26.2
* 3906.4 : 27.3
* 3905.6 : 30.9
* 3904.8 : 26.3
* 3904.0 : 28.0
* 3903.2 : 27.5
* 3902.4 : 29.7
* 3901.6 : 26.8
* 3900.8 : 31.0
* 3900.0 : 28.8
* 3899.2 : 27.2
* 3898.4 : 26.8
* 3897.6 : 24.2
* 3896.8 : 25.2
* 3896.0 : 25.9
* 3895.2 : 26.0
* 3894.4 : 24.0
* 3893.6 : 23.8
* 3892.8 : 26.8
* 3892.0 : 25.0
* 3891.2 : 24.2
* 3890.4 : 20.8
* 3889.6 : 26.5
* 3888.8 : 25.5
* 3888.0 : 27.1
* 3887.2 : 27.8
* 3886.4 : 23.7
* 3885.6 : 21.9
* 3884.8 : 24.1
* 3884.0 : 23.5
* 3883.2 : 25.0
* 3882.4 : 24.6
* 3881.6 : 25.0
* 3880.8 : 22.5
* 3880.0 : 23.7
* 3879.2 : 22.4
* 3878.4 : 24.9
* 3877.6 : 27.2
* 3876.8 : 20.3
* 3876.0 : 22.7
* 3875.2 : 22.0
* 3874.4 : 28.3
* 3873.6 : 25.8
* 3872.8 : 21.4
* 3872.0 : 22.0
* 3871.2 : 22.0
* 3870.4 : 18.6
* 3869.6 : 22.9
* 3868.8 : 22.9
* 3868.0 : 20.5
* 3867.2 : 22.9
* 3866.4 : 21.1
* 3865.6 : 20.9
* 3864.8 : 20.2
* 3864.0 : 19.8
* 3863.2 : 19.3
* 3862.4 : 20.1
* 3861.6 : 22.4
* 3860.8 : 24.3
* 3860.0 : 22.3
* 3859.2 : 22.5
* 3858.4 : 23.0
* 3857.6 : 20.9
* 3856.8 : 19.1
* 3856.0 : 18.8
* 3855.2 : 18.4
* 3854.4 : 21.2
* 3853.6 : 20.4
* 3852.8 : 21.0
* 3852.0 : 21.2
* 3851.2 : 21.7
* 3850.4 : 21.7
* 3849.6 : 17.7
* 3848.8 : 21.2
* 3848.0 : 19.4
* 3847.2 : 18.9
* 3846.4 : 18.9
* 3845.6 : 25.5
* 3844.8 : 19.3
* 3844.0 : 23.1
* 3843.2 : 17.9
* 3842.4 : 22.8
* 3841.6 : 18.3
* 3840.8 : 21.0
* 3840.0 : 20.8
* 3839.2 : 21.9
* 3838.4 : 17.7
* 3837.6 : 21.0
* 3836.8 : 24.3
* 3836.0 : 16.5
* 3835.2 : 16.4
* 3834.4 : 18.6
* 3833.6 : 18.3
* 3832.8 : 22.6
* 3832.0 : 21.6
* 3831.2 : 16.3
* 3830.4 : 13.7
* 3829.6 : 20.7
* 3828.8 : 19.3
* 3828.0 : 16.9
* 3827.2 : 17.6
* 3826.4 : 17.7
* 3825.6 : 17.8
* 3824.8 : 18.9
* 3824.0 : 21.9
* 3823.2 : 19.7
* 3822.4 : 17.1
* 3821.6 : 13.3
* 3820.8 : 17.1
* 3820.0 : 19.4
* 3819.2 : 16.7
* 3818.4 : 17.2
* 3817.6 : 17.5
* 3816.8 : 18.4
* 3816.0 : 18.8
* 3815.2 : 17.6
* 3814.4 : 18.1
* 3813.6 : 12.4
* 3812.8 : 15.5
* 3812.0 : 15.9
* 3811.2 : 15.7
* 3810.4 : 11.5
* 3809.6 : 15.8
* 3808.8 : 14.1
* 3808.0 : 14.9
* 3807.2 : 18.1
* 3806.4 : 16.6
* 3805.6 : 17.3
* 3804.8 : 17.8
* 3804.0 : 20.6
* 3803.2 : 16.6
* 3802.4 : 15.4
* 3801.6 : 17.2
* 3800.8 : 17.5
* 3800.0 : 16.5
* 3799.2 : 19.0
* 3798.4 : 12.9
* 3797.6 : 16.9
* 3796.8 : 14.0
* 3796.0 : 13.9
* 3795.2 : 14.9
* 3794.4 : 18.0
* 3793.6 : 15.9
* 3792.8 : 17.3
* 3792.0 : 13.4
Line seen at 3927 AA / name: Mg II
